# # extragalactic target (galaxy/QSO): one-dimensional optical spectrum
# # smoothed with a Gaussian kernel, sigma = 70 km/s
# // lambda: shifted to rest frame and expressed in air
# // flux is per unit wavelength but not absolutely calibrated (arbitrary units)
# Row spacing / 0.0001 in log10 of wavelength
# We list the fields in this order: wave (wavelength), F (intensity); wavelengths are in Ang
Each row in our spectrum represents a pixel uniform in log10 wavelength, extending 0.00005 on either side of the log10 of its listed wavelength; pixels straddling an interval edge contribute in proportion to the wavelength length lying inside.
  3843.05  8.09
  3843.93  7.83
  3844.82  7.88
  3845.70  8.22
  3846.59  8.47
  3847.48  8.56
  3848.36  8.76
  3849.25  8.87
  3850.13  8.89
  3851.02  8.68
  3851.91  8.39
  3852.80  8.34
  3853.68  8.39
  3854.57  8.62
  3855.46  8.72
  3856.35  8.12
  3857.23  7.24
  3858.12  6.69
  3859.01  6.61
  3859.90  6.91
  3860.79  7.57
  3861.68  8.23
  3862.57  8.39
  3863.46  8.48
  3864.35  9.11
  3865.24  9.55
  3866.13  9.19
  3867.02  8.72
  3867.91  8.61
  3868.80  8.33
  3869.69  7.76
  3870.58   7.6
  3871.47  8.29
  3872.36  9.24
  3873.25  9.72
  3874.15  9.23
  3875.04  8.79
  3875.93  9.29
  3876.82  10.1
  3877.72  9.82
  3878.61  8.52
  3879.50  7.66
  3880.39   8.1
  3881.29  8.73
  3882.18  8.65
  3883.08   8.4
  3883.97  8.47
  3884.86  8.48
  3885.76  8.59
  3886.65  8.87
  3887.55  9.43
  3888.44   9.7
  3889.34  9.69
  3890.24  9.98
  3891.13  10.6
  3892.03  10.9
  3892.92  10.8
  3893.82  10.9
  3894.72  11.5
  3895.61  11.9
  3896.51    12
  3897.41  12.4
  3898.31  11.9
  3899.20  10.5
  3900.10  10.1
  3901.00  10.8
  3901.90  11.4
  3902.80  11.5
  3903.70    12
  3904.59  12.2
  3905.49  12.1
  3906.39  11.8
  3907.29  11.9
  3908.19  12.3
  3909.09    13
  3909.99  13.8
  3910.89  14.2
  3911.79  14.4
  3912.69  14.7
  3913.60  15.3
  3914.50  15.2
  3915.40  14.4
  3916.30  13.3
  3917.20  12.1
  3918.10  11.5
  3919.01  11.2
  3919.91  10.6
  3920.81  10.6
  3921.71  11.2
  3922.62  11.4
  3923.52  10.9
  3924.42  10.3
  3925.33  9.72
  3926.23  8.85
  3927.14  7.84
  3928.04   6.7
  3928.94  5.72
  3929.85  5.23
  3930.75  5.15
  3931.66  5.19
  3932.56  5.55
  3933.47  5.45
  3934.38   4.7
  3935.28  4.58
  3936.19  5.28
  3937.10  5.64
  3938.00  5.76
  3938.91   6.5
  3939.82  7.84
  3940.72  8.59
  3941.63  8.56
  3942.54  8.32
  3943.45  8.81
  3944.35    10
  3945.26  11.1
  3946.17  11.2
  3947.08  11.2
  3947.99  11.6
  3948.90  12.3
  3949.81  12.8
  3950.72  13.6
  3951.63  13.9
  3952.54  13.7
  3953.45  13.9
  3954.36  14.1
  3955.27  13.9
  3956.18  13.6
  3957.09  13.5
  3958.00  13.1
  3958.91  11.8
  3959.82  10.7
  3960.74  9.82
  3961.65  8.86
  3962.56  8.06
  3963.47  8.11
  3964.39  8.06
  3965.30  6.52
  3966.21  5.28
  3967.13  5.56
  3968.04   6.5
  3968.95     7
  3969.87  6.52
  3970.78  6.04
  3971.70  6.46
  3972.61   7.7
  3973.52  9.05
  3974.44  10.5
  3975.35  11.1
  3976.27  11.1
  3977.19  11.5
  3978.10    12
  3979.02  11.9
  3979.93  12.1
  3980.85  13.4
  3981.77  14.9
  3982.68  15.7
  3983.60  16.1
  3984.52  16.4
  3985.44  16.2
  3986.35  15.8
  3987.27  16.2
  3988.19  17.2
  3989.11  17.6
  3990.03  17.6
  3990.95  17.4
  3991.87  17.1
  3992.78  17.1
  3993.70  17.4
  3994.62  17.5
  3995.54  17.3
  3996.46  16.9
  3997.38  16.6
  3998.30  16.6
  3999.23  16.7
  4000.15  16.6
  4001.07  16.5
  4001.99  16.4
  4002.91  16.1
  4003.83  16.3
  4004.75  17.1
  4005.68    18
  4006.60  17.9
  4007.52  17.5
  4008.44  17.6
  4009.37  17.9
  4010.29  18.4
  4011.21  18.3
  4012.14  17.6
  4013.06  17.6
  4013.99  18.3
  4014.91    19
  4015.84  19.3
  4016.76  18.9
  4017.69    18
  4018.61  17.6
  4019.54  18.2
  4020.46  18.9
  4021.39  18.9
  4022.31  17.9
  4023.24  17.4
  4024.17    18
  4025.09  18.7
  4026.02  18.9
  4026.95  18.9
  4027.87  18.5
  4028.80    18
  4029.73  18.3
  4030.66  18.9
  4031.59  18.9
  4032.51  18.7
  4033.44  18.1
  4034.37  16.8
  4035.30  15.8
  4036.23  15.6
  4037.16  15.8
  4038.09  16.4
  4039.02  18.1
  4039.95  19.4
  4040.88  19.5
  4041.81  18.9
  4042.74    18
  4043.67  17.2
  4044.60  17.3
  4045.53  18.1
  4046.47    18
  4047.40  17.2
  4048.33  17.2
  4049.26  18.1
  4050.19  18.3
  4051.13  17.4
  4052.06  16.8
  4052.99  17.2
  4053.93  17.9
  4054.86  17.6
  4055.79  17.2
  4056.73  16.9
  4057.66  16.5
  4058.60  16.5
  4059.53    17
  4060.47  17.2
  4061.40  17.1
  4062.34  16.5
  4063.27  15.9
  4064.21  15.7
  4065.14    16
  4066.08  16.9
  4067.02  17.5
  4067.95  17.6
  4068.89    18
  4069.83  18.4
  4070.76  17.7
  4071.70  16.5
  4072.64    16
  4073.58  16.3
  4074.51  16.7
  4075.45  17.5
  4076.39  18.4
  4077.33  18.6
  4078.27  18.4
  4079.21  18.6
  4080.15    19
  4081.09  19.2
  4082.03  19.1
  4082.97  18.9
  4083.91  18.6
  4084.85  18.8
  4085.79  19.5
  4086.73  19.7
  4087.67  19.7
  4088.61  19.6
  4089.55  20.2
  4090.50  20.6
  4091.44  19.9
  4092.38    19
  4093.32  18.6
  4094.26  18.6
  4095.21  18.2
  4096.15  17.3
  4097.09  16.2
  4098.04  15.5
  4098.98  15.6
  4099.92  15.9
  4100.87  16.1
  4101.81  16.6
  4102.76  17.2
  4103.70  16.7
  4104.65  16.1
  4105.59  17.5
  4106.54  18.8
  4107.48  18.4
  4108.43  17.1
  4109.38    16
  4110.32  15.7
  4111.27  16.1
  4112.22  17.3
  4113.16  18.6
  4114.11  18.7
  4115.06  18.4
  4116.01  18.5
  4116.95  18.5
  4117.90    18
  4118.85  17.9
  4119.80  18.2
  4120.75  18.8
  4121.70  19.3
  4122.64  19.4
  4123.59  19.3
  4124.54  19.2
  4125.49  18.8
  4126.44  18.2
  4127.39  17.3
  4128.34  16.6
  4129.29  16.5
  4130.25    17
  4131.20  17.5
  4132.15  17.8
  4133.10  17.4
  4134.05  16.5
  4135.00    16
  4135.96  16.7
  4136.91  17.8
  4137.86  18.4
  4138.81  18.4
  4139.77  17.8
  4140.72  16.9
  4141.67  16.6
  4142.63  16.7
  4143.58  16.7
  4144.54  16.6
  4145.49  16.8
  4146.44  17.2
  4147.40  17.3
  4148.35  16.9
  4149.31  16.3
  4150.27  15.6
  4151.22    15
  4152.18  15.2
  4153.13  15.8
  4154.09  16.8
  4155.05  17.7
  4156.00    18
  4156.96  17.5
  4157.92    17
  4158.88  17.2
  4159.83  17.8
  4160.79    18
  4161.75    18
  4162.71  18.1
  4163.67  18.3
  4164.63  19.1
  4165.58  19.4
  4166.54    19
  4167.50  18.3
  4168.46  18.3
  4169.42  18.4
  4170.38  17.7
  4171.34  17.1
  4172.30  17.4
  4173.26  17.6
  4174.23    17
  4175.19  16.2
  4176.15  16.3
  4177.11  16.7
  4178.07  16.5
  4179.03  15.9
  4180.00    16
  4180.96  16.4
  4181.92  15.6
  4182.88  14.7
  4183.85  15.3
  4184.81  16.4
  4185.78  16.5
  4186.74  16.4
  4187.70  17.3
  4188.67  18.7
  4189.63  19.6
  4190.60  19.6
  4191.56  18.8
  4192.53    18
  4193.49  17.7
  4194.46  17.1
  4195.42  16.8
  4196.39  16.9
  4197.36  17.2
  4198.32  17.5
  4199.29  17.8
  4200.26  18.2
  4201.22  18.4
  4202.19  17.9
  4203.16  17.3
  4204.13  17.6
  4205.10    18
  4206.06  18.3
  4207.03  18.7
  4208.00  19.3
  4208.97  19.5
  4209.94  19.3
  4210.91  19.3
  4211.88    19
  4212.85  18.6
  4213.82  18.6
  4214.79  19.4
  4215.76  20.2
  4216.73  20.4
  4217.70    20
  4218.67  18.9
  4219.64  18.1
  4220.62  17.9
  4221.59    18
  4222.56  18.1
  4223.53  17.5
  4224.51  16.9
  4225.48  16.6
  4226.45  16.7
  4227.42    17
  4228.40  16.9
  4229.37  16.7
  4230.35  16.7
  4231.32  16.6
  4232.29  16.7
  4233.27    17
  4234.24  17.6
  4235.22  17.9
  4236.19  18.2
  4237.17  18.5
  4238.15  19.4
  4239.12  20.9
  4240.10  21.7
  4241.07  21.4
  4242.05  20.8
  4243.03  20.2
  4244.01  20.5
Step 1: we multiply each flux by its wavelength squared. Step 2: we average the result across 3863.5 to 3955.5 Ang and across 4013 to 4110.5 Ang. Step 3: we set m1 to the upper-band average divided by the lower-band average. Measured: 1.91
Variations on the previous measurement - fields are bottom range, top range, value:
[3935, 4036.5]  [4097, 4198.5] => 1.34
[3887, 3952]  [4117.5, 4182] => 1.89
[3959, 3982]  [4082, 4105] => 2.10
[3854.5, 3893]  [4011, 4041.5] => 2.24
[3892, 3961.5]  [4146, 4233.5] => 1.88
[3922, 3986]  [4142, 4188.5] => 1.93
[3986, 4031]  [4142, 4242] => 1.10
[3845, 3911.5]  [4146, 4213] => 2.12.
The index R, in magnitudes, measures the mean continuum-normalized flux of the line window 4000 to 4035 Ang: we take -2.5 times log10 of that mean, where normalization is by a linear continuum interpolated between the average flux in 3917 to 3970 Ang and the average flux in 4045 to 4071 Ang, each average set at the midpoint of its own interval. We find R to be -0.24 mag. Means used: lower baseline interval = 9.26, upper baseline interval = 17.2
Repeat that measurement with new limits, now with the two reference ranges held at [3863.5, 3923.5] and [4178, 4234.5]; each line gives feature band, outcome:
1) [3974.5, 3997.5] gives -0.20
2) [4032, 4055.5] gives -0.24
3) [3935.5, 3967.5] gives 0.19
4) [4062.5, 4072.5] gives -0.17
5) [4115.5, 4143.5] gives -0.12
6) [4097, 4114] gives -0.09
